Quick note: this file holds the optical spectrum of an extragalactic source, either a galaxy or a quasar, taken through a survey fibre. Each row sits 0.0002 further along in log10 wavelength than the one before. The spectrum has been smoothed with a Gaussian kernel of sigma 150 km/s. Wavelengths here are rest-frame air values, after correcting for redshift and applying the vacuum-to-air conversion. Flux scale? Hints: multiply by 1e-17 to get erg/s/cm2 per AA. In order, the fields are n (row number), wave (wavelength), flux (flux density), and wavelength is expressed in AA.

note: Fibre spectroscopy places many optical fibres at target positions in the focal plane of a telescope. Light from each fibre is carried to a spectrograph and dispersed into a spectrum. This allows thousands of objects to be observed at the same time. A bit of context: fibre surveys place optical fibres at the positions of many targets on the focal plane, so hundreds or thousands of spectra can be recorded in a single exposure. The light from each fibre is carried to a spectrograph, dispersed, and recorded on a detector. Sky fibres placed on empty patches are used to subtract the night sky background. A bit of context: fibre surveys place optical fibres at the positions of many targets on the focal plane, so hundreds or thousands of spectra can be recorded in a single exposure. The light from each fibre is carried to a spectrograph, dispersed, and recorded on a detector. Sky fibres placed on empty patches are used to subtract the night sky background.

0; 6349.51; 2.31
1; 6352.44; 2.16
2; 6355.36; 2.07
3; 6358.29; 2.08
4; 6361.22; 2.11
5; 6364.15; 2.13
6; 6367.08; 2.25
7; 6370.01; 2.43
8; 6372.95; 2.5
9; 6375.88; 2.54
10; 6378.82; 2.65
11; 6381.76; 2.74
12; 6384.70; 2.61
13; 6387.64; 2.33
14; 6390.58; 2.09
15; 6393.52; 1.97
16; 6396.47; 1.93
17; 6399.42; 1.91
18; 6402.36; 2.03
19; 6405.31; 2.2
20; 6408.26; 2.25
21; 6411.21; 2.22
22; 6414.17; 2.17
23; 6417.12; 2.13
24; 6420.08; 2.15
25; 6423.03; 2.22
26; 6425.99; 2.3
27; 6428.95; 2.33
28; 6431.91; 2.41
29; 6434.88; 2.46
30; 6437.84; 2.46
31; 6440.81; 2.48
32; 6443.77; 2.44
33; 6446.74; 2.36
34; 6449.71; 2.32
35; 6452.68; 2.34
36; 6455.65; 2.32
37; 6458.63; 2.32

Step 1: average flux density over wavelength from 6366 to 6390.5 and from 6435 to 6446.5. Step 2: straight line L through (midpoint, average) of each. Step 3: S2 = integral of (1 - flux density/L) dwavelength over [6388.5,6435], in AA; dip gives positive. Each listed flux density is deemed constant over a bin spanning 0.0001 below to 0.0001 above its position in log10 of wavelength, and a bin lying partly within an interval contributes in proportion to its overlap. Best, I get 5.6 AA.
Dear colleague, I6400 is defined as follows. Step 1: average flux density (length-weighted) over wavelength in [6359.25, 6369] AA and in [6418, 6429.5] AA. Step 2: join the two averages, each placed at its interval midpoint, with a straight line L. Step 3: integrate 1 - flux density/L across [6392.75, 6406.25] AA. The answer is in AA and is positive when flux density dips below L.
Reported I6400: 1.3 AA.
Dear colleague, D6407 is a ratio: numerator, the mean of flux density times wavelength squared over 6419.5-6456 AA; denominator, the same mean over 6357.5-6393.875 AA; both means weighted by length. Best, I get 1.02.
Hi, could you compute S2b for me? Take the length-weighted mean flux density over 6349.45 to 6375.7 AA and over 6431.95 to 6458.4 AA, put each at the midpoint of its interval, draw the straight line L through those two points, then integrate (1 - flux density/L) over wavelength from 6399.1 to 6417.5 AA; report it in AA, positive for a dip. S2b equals 1.4 AA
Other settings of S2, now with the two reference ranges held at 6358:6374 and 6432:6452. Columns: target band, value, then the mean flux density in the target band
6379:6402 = 0.65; 2.24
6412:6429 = 1.17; 2.21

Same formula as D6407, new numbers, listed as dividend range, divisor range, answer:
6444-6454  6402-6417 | 1.09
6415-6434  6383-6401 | 1.06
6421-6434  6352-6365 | 1.12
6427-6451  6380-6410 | 1.10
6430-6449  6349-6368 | 1.16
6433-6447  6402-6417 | 1.13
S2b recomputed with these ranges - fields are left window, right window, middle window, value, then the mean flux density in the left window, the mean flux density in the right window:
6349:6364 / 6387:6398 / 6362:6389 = -4.7 AA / 2.13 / 2.06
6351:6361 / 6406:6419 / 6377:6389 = -2.4 AA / 2.1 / 2.19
